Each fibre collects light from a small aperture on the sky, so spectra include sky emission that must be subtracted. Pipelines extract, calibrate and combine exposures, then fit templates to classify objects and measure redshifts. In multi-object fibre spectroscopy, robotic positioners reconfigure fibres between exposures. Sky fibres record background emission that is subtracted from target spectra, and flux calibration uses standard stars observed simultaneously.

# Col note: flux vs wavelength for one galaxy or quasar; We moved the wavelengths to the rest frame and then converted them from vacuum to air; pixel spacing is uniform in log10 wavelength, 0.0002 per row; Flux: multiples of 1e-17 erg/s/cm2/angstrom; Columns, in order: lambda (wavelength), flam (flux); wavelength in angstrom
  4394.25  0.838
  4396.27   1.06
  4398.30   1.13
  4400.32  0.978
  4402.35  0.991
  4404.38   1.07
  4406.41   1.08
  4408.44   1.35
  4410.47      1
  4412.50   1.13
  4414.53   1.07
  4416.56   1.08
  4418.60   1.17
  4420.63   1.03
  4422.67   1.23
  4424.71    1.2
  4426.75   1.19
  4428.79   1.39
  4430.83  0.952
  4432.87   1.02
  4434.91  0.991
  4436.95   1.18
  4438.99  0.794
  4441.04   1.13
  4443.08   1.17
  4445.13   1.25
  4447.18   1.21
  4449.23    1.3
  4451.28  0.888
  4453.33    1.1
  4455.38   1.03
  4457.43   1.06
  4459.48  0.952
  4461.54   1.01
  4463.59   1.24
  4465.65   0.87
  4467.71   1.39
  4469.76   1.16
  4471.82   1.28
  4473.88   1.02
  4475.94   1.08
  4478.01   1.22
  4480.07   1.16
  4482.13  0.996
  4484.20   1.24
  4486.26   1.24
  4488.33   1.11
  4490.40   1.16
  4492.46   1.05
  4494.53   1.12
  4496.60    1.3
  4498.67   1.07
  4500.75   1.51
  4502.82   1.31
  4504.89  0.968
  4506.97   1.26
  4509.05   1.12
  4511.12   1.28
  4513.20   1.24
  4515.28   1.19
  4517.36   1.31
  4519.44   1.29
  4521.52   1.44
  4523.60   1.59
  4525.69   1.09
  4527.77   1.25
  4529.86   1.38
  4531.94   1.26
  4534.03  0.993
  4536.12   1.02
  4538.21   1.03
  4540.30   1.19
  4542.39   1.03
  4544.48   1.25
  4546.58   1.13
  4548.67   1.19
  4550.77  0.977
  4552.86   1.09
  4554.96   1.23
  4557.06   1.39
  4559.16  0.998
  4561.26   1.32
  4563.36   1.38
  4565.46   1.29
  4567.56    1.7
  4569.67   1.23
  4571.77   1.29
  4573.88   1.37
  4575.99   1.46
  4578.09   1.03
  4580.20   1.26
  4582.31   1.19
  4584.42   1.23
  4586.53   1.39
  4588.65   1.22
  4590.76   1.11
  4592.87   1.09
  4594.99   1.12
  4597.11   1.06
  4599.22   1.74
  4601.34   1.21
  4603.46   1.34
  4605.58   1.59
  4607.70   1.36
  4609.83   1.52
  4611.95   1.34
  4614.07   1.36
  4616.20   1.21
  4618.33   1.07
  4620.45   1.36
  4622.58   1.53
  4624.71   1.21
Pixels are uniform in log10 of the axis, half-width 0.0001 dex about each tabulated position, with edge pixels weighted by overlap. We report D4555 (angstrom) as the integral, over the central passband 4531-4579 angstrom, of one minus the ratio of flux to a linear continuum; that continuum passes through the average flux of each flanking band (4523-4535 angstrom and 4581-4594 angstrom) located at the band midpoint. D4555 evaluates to 0.7 angstrom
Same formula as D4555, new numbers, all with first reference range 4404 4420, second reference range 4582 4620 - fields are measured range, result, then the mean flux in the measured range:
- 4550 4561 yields 0.8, 1.15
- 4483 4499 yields 0.4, 1.16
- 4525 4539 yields 0.9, 1.15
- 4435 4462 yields 1.7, 1.08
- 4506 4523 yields -0.9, 1.28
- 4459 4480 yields 0.8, 1.13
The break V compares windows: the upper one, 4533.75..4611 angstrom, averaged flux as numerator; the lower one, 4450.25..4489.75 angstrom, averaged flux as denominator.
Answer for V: 1.12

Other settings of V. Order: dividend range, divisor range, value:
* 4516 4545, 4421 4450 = 1.07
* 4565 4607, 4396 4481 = 1.17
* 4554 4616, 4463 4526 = 1.08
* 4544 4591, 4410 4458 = 1.13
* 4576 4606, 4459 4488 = 1.11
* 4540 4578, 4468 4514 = 1.06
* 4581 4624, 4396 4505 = 1.16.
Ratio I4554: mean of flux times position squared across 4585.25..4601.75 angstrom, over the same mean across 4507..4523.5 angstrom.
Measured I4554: 1.00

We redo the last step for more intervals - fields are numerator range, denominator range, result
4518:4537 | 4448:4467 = 1.23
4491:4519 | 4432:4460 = 1.15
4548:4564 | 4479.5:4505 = 1.04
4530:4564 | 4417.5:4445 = 1.09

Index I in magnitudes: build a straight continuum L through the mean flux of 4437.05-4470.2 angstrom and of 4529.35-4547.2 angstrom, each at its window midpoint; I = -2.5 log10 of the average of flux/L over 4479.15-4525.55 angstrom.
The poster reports -0.10 mag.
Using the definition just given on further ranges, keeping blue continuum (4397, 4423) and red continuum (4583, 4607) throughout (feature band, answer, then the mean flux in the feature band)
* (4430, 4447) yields 0.06 mag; 1.07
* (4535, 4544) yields 0.14 mag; 1.08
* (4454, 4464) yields 0.10 mag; 1.05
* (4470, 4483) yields 0.03 mag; 1.13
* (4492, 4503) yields -0.04 mag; 1.23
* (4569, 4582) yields -0.01 mag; 1.27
